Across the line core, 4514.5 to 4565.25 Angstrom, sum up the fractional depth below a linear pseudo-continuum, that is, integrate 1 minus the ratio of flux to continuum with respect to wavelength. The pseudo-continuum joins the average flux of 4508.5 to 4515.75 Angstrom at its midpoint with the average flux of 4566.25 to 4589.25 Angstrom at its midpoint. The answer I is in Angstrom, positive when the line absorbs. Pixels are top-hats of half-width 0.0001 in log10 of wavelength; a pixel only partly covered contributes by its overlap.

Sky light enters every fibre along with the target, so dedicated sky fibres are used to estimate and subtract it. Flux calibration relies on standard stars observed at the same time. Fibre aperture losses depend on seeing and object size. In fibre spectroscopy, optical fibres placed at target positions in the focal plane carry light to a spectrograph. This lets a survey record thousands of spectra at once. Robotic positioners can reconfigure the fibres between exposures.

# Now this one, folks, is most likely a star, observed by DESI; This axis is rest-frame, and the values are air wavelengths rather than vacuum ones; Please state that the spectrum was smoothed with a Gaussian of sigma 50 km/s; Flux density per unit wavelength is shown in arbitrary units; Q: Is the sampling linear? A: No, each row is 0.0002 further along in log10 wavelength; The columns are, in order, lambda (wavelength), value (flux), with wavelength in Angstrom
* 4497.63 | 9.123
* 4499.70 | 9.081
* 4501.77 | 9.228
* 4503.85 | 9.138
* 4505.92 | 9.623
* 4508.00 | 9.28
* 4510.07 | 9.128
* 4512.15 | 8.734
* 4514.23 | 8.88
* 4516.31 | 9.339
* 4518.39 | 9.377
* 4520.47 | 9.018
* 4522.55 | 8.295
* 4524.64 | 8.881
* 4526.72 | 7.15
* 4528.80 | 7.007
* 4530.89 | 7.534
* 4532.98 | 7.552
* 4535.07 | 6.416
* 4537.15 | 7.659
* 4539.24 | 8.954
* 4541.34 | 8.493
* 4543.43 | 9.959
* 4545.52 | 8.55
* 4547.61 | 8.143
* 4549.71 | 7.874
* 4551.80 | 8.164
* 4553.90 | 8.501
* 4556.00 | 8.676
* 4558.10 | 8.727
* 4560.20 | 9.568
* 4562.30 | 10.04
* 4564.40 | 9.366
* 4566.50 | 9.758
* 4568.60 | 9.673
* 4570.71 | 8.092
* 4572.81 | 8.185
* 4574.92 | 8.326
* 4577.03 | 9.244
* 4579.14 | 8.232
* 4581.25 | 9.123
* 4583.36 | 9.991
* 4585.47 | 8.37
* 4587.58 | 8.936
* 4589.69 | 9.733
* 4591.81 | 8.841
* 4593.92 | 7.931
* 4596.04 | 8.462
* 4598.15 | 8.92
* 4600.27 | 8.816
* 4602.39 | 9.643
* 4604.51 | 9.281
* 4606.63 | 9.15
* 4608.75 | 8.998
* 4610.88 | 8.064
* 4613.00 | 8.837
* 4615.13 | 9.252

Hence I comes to 2.65 Angstrom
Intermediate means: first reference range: 8.97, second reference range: 8.9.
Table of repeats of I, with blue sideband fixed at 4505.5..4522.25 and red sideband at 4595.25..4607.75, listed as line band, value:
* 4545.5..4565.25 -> 0.7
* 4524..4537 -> 2.4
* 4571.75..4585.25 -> 0.4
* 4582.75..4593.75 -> 0.0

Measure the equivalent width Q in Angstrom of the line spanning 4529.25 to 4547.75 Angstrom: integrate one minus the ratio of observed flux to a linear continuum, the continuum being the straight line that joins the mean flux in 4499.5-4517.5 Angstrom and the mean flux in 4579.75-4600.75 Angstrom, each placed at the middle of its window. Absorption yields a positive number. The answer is 2.0 Angstrom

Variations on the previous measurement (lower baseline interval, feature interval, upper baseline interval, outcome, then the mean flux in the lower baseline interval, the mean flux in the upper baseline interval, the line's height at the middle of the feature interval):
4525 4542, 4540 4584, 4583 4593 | -2.6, 7.63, 9.11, 8.4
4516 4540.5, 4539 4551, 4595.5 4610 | -0.5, 8.06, 9.05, 8.28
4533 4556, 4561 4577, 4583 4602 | -1.0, 8.26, 8.88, 8.57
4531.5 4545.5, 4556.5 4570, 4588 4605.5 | -1.5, 8.18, 8.95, 8.51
